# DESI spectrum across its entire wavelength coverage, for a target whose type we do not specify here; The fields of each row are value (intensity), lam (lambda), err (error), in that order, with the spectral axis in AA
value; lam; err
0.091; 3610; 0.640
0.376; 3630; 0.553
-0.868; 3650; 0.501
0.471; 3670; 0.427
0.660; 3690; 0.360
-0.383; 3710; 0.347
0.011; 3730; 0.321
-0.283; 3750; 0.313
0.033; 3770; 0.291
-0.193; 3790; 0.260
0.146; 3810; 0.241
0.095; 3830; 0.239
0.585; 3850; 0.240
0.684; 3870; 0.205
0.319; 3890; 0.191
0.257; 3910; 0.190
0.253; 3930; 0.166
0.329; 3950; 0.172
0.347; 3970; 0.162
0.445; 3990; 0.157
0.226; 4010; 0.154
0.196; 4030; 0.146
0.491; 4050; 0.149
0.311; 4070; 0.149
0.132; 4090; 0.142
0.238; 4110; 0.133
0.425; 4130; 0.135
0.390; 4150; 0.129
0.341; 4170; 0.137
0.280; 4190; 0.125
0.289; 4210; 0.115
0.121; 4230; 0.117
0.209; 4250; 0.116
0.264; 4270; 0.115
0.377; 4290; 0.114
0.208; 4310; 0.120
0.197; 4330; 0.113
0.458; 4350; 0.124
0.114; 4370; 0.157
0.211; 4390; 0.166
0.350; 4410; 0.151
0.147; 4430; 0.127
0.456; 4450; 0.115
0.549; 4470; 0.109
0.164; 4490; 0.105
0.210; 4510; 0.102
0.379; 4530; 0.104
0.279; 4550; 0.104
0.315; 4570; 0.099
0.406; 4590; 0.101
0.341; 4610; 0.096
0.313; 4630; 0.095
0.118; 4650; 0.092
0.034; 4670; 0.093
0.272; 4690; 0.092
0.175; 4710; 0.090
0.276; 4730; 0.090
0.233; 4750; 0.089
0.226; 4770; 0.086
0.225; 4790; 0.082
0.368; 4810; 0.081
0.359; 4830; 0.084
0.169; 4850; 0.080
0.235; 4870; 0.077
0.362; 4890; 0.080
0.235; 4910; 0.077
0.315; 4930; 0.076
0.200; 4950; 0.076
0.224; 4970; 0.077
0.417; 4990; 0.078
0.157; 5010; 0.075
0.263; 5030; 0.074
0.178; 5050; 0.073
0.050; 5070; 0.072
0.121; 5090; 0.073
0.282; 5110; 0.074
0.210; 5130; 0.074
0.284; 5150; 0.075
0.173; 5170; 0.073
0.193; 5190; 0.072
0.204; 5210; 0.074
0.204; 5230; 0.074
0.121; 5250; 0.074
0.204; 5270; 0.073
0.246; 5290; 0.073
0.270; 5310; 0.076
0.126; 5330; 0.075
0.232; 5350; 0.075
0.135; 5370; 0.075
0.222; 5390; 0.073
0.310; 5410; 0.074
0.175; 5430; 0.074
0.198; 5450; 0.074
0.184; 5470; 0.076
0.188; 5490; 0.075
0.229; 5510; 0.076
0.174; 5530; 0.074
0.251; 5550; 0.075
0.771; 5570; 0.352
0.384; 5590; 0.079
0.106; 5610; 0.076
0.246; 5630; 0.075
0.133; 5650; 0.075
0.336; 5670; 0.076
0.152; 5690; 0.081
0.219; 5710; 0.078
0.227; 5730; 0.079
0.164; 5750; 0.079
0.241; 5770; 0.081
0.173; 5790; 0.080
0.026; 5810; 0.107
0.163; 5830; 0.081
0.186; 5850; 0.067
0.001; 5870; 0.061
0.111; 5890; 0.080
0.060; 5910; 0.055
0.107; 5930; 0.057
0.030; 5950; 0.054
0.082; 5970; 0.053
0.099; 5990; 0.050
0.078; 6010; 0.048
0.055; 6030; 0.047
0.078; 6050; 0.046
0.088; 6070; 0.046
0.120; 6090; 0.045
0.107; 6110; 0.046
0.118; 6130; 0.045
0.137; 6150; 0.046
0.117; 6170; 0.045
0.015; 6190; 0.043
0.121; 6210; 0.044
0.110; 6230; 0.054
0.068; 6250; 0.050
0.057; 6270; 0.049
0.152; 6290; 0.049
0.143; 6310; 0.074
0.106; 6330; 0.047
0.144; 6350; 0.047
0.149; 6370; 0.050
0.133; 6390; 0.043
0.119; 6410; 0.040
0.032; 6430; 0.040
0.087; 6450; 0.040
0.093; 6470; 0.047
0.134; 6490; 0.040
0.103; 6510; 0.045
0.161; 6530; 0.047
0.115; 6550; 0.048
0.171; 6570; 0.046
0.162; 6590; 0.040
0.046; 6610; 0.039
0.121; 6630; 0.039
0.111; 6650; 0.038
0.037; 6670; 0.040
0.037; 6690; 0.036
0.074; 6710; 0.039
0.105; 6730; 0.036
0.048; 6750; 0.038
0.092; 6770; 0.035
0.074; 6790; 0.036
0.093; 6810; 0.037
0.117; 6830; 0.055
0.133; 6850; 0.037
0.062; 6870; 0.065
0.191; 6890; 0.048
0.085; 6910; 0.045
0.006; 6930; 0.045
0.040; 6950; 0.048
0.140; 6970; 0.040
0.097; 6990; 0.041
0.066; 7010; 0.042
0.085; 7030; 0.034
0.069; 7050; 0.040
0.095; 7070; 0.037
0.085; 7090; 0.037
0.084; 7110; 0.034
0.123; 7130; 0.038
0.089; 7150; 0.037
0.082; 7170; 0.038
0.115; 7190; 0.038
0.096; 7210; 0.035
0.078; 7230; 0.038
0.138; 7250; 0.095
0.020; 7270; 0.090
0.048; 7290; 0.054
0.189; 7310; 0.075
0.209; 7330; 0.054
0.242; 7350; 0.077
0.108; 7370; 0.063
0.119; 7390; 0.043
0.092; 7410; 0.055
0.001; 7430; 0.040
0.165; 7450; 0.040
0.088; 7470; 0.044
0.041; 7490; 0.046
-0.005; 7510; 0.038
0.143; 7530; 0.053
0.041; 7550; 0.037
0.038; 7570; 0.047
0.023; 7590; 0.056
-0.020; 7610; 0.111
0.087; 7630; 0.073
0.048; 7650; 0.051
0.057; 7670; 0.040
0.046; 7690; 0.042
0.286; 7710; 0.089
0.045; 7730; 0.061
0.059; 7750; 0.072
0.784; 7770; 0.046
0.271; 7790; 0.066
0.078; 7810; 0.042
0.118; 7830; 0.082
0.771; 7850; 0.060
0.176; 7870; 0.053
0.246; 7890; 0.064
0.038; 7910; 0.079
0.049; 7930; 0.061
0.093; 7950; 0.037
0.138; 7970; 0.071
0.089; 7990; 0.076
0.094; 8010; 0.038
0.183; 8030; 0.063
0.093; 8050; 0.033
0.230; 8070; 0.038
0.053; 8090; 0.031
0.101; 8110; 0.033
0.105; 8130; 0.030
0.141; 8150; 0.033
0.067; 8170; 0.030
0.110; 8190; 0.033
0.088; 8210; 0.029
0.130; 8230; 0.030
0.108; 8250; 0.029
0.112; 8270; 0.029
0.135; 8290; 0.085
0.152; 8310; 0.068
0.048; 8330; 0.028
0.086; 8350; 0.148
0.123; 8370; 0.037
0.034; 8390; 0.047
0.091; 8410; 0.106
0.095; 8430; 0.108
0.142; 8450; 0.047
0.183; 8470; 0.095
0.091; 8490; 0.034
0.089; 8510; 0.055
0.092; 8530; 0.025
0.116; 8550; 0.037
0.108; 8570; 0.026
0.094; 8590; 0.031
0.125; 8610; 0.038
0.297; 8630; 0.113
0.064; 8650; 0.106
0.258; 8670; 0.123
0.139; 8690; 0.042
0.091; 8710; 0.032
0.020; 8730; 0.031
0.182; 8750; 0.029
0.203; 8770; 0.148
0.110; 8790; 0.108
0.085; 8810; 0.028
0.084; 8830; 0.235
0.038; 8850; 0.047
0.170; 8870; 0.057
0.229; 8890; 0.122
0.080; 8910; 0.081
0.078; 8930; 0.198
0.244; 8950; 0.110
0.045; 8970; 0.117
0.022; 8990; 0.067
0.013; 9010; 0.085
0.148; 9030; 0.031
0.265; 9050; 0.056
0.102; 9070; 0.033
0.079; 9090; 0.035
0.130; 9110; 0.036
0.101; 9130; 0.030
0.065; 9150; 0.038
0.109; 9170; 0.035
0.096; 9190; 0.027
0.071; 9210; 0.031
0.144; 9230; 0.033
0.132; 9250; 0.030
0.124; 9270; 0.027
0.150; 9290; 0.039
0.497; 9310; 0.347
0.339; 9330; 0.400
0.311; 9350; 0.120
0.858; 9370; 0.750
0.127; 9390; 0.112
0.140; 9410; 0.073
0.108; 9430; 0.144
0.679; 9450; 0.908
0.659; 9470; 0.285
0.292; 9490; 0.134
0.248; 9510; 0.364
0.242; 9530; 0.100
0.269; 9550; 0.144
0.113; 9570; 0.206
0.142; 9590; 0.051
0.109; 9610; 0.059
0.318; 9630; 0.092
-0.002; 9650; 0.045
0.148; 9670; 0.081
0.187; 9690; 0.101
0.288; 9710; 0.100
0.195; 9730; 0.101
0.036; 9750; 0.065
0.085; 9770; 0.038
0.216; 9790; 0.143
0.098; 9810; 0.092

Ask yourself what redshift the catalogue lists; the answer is 1.085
